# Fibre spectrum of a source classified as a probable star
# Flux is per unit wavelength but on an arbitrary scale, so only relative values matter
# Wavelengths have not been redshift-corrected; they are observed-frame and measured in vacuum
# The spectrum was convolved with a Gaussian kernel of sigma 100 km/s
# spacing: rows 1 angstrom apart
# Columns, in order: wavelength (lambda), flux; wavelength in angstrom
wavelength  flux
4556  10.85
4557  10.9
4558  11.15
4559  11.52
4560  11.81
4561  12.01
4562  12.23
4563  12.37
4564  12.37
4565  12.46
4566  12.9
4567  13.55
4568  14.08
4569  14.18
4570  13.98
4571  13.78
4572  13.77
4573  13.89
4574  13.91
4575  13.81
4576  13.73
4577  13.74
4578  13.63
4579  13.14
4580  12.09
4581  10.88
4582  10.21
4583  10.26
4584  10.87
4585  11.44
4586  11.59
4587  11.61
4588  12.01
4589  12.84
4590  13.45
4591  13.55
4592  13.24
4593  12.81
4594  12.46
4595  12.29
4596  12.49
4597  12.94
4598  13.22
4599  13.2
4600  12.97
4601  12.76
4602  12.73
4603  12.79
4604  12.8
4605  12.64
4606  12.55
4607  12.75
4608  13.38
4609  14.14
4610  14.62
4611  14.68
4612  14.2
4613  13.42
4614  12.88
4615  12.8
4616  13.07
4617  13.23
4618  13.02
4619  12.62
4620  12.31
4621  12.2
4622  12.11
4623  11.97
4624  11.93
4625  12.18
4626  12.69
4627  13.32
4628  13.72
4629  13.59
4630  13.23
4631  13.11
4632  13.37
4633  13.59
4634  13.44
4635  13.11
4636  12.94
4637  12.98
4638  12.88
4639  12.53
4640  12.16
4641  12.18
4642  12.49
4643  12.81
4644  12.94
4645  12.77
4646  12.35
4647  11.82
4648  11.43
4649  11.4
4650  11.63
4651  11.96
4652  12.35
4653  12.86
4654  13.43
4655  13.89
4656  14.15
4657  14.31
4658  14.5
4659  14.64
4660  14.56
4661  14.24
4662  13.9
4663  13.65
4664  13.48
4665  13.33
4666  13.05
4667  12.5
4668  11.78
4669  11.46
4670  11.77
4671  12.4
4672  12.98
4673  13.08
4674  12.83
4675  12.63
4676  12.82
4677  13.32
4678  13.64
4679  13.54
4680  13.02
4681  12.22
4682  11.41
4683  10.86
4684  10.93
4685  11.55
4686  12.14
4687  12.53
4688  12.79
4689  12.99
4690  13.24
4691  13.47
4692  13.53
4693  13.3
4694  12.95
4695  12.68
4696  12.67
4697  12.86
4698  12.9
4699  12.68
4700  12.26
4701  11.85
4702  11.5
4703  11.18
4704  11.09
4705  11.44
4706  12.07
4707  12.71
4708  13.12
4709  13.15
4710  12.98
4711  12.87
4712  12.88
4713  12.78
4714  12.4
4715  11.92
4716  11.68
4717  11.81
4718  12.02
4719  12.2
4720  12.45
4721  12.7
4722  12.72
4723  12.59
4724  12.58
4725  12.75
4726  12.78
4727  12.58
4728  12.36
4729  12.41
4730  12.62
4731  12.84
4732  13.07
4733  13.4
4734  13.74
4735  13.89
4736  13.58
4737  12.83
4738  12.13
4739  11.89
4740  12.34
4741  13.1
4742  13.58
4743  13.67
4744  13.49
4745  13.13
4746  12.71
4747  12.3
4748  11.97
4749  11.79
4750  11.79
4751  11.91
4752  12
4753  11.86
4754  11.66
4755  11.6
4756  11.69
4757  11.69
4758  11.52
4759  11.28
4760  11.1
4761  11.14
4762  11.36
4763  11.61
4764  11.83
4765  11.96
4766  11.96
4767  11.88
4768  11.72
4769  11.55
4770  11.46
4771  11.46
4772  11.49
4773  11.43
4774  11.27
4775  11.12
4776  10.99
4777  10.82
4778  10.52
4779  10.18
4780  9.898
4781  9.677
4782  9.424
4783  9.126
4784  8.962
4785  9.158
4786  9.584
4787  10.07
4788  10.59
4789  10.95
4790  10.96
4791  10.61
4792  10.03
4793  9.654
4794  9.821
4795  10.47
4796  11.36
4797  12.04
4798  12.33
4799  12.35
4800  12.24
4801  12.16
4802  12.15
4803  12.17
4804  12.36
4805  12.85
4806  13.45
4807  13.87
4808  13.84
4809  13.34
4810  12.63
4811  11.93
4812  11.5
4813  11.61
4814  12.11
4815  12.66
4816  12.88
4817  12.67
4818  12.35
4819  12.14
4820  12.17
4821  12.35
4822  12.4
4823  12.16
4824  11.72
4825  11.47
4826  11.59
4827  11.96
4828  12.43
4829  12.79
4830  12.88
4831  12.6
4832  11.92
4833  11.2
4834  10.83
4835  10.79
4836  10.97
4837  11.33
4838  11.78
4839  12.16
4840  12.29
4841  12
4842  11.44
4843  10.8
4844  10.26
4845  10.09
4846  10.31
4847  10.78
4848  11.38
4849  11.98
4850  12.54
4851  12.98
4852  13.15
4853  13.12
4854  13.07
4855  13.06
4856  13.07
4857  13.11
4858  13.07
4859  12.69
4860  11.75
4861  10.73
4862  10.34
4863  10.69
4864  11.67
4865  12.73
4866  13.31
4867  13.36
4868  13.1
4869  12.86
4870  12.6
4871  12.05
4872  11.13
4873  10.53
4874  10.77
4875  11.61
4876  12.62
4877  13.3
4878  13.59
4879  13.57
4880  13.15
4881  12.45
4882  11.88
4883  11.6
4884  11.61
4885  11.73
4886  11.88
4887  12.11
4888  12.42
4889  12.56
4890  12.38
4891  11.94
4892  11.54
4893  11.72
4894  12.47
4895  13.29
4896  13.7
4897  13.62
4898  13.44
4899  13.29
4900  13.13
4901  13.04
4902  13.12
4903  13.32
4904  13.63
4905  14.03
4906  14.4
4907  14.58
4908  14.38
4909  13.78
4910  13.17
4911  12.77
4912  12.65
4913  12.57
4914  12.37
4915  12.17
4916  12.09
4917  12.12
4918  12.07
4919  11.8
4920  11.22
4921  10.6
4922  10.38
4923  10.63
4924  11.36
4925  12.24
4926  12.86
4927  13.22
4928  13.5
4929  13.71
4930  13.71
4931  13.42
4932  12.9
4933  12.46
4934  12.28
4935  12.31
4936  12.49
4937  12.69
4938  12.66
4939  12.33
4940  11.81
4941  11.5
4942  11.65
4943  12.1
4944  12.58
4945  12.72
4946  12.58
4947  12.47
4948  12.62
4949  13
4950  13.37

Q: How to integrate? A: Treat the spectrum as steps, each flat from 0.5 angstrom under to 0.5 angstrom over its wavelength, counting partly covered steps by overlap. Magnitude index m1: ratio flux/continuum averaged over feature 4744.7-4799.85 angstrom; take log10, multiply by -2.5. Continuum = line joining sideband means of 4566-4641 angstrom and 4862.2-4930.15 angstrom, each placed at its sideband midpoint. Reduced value 0.14 mag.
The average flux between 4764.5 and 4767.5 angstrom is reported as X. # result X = 11.9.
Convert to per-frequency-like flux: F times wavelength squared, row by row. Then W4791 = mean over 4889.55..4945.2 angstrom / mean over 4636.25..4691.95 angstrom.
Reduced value 1.1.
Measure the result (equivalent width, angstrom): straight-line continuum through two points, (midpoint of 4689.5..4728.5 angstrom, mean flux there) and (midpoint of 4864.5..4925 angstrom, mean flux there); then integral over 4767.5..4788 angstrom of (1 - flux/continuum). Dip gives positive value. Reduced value 3.3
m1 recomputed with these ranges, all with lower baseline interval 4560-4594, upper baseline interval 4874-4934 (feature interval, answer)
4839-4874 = 0.059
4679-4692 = 0.029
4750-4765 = 0.096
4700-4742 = 0.014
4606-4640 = -0.030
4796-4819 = 0.015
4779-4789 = 0.289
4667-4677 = 0.020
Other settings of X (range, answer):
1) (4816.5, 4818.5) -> 12.5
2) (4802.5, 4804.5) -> 12.3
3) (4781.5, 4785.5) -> 9.17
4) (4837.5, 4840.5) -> 12.1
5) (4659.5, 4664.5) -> 14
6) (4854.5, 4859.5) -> 13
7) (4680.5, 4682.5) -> 11.8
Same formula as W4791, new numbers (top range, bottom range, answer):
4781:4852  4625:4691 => 0.97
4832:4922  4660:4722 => 1.06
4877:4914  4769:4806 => 1.23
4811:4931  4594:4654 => 1.06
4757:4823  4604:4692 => 0.94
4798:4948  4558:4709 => 1.07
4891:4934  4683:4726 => 1.12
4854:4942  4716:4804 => 1.13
